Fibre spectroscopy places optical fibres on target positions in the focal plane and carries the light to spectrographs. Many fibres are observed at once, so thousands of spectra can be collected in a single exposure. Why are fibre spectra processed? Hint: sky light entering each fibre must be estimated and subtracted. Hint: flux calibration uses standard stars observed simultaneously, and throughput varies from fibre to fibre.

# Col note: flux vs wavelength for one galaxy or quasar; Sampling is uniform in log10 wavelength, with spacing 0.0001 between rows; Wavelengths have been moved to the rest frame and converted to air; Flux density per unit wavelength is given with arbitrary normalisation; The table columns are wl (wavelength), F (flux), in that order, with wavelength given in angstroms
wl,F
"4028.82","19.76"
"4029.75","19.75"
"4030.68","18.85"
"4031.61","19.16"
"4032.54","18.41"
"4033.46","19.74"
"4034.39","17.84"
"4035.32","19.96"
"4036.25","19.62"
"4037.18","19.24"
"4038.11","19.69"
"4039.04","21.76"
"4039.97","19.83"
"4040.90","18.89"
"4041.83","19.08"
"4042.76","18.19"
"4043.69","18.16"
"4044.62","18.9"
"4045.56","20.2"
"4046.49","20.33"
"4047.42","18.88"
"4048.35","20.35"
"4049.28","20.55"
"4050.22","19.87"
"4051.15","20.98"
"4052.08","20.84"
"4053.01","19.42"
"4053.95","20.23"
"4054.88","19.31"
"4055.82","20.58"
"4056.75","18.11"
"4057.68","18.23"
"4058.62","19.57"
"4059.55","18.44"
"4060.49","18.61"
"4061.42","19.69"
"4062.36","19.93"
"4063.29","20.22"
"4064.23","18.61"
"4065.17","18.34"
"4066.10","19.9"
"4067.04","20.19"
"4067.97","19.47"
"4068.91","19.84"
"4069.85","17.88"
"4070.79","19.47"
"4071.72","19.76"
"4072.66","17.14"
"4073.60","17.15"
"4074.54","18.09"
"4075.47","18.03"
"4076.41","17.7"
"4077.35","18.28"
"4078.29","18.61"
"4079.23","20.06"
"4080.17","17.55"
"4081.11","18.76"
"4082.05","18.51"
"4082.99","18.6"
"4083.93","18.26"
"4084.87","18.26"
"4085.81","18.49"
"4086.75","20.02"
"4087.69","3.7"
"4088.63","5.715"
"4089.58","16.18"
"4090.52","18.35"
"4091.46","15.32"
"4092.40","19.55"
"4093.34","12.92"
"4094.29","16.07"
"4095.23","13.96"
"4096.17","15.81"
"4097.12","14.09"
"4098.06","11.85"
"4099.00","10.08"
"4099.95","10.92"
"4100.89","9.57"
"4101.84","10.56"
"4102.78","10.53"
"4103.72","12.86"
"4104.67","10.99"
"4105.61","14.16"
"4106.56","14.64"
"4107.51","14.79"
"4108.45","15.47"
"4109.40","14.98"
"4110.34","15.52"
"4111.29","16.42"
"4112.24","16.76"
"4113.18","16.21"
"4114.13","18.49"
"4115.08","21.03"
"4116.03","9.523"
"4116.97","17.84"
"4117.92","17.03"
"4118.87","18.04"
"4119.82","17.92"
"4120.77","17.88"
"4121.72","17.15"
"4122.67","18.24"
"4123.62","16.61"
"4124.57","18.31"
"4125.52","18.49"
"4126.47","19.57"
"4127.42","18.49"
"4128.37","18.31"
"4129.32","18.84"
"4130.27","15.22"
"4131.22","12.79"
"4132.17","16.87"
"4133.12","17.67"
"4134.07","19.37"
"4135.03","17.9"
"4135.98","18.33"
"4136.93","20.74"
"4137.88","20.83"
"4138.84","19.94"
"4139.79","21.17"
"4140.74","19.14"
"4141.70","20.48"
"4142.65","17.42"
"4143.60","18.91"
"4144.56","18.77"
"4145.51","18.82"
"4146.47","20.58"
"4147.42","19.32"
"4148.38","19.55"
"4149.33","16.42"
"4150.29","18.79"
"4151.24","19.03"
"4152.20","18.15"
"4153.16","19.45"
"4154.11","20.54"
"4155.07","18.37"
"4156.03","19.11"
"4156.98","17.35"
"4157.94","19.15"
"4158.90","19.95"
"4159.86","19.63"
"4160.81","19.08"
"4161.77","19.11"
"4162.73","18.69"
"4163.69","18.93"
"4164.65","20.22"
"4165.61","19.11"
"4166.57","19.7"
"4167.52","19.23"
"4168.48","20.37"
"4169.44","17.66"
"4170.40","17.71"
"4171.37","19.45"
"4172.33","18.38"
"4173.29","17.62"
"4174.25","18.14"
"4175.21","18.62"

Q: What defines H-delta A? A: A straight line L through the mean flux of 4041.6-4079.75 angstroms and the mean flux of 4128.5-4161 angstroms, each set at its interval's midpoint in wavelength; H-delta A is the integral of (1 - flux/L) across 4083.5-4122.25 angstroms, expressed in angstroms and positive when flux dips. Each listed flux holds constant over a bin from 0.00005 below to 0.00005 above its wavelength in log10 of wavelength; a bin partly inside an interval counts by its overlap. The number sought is 8.5 angstroms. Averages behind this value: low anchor 19.2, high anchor 18.8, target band 14.8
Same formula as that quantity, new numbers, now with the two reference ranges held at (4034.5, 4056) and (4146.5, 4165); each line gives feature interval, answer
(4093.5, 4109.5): 5.3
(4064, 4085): 1.0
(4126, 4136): 0.9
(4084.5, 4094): 2.3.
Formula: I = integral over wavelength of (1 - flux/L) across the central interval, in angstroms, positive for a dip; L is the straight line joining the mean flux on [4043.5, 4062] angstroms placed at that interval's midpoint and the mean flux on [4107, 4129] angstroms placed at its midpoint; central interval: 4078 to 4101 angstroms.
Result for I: 3.7 angstroms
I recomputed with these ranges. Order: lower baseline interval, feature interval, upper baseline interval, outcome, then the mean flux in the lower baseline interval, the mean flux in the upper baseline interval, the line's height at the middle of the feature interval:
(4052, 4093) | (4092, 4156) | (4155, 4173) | 6.26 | 18.1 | 19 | 18.6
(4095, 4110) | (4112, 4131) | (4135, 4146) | -1.59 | 12.8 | 19.4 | 16.1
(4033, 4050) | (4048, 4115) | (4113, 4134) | 5.88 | 19.5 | 17.4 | 18.5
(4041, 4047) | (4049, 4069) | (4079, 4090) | -1.76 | 19.1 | 16.1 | 18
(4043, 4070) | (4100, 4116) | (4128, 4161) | 3.97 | 19.5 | 18.7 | 19.1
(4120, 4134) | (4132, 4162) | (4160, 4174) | -1.39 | 17.5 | 19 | 18.2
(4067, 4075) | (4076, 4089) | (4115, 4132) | 1.20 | 18.7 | 17.2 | 18.4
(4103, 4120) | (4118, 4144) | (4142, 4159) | -1.62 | 15.6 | 18.9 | 17.2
